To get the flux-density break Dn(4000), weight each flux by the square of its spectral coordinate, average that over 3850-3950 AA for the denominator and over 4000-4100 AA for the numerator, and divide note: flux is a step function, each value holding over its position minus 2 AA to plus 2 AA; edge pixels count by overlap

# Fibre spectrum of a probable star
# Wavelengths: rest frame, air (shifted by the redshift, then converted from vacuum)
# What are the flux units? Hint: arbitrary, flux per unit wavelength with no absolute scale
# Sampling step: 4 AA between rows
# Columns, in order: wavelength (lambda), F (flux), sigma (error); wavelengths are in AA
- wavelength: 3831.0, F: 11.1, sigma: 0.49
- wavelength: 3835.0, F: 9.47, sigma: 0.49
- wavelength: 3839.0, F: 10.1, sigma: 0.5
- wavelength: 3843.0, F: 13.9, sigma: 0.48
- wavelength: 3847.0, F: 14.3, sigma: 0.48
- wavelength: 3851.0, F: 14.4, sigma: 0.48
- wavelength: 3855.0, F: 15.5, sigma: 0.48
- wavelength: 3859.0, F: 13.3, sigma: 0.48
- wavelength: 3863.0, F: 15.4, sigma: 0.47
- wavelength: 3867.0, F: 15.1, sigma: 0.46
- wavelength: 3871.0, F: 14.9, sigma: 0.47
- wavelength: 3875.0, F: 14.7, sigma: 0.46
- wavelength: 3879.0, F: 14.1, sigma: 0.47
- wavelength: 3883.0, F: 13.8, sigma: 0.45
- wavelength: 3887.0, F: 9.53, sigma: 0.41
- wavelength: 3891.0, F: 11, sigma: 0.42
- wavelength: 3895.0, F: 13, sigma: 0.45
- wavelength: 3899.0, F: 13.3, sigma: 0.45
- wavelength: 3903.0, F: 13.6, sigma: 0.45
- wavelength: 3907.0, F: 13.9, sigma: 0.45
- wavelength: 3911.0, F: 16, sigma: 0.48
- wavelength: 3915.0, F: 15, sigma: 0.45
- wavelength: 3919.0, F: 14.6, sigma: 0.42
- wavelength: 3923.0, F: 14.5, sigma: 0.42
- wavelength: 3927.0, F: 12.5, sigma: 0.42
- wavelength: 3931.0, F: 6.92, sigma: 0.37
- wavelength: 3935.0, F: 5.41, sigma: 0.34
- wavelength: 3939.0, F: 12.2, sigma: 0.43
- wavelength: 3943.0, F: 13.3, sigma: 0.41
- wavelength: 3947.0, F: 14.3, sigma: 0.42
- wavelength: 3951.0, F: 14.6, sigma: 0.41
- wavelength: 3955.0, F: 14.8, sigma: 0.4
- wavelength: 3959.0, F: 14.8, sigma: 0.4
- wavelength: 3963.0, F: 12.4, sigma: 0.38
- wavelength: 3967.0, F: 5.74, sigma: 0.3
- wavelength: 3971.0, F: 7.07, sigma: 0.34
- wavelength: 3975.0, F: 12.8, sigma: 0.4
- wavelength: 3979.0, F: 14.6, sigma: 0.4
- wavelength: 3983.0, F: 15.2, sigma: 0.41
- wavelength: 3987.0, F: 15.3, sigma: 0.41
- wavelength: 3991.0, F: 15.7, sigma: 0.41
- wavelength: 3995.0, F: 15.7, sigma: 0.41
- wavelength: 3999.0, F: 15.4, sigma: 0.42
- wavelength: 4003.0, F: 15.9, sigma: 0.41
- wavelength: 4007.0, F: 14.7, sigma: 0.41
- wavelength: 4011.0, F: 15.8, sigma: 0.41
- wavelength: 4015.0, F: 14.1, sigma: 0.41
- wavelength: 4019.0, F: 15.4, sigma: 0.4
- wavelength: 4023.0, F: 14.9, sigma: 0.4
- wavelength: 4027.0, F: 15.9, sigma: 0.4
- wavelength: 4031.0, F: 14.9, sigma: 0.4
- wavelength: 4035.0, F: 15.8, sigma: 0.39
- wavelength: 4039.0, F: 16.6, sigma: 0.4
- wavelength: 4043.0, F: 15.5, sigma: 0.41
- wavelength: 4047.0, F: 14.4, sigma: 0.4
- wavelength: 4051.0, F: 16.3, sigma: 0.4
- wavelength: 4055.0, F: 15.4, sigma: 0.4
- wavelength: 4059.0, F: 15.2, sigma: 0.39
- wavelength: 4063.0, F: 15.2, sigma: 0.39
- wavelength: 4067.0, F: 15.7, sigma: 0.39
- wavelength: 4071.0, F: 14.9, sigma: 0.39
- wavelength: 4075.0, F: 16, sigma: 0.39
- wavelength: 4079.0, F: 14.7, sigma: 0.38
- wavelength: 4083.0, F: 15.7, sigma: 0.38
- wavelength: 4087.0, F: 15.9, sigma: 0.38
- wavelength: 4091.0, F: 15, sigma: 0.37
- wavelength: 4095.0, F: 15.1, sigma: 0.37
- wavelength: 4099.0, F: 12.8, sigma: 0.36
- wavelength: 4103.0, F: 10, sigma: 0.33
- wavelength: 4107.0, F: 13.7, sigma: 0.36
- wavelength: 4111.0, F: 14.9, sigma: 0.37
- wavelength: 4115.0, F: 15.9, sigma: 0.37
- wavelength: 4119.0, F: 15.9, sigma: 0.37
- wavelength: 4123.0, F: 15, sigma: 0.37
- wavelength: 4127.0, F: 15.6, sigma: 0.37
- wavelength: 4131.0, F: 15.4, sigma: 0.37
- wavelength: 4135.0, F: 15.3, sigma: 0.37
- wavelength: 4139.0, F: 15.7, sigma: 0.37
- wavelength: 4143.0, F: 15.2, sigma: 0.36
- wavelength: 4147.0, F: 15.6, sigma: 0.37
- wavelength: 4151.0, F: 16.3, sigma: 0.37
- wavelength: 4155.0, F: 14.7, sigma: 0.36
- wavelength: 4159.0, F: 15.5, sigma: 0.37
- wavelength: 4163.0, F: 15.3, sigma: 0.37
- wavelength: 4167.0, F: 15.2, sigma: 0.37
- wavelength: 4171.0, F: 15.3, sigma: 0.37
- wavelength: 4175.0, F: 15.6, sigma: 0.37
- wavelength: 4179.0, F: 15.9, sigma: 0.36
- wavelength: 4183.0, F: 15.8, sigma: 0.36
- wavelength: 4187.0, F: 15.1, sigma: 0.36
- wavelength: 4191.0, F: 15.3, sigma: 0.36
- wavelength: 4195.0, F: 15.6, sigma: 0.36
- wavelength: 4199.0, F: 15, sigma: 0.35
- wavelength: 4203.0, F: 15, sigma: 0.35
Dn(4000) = 1.25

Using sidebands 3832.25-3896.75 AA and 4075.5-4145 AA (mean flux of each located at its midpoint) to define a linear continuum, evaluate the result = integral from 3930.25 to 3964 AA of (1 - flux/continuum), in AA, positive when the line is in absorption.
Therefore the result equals 3.8 AA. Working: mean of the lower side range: 13.3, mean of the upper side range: 14.8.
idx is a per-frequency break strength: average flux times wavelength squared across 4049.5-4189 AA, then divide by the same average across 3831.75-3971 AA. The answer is 1.3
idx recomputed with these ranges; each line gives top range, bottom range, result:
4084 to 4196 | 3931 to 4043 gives 1.18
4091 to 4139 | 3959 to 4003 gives 1.18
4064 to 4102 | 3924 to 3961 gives 1.32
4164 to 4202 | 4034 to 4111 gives 1.09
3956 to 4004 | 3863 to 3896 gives 1.05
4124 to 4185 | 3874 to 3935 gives 1.37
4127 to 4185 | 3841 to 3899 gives 1.30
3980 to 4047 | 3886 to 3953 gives 1.28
